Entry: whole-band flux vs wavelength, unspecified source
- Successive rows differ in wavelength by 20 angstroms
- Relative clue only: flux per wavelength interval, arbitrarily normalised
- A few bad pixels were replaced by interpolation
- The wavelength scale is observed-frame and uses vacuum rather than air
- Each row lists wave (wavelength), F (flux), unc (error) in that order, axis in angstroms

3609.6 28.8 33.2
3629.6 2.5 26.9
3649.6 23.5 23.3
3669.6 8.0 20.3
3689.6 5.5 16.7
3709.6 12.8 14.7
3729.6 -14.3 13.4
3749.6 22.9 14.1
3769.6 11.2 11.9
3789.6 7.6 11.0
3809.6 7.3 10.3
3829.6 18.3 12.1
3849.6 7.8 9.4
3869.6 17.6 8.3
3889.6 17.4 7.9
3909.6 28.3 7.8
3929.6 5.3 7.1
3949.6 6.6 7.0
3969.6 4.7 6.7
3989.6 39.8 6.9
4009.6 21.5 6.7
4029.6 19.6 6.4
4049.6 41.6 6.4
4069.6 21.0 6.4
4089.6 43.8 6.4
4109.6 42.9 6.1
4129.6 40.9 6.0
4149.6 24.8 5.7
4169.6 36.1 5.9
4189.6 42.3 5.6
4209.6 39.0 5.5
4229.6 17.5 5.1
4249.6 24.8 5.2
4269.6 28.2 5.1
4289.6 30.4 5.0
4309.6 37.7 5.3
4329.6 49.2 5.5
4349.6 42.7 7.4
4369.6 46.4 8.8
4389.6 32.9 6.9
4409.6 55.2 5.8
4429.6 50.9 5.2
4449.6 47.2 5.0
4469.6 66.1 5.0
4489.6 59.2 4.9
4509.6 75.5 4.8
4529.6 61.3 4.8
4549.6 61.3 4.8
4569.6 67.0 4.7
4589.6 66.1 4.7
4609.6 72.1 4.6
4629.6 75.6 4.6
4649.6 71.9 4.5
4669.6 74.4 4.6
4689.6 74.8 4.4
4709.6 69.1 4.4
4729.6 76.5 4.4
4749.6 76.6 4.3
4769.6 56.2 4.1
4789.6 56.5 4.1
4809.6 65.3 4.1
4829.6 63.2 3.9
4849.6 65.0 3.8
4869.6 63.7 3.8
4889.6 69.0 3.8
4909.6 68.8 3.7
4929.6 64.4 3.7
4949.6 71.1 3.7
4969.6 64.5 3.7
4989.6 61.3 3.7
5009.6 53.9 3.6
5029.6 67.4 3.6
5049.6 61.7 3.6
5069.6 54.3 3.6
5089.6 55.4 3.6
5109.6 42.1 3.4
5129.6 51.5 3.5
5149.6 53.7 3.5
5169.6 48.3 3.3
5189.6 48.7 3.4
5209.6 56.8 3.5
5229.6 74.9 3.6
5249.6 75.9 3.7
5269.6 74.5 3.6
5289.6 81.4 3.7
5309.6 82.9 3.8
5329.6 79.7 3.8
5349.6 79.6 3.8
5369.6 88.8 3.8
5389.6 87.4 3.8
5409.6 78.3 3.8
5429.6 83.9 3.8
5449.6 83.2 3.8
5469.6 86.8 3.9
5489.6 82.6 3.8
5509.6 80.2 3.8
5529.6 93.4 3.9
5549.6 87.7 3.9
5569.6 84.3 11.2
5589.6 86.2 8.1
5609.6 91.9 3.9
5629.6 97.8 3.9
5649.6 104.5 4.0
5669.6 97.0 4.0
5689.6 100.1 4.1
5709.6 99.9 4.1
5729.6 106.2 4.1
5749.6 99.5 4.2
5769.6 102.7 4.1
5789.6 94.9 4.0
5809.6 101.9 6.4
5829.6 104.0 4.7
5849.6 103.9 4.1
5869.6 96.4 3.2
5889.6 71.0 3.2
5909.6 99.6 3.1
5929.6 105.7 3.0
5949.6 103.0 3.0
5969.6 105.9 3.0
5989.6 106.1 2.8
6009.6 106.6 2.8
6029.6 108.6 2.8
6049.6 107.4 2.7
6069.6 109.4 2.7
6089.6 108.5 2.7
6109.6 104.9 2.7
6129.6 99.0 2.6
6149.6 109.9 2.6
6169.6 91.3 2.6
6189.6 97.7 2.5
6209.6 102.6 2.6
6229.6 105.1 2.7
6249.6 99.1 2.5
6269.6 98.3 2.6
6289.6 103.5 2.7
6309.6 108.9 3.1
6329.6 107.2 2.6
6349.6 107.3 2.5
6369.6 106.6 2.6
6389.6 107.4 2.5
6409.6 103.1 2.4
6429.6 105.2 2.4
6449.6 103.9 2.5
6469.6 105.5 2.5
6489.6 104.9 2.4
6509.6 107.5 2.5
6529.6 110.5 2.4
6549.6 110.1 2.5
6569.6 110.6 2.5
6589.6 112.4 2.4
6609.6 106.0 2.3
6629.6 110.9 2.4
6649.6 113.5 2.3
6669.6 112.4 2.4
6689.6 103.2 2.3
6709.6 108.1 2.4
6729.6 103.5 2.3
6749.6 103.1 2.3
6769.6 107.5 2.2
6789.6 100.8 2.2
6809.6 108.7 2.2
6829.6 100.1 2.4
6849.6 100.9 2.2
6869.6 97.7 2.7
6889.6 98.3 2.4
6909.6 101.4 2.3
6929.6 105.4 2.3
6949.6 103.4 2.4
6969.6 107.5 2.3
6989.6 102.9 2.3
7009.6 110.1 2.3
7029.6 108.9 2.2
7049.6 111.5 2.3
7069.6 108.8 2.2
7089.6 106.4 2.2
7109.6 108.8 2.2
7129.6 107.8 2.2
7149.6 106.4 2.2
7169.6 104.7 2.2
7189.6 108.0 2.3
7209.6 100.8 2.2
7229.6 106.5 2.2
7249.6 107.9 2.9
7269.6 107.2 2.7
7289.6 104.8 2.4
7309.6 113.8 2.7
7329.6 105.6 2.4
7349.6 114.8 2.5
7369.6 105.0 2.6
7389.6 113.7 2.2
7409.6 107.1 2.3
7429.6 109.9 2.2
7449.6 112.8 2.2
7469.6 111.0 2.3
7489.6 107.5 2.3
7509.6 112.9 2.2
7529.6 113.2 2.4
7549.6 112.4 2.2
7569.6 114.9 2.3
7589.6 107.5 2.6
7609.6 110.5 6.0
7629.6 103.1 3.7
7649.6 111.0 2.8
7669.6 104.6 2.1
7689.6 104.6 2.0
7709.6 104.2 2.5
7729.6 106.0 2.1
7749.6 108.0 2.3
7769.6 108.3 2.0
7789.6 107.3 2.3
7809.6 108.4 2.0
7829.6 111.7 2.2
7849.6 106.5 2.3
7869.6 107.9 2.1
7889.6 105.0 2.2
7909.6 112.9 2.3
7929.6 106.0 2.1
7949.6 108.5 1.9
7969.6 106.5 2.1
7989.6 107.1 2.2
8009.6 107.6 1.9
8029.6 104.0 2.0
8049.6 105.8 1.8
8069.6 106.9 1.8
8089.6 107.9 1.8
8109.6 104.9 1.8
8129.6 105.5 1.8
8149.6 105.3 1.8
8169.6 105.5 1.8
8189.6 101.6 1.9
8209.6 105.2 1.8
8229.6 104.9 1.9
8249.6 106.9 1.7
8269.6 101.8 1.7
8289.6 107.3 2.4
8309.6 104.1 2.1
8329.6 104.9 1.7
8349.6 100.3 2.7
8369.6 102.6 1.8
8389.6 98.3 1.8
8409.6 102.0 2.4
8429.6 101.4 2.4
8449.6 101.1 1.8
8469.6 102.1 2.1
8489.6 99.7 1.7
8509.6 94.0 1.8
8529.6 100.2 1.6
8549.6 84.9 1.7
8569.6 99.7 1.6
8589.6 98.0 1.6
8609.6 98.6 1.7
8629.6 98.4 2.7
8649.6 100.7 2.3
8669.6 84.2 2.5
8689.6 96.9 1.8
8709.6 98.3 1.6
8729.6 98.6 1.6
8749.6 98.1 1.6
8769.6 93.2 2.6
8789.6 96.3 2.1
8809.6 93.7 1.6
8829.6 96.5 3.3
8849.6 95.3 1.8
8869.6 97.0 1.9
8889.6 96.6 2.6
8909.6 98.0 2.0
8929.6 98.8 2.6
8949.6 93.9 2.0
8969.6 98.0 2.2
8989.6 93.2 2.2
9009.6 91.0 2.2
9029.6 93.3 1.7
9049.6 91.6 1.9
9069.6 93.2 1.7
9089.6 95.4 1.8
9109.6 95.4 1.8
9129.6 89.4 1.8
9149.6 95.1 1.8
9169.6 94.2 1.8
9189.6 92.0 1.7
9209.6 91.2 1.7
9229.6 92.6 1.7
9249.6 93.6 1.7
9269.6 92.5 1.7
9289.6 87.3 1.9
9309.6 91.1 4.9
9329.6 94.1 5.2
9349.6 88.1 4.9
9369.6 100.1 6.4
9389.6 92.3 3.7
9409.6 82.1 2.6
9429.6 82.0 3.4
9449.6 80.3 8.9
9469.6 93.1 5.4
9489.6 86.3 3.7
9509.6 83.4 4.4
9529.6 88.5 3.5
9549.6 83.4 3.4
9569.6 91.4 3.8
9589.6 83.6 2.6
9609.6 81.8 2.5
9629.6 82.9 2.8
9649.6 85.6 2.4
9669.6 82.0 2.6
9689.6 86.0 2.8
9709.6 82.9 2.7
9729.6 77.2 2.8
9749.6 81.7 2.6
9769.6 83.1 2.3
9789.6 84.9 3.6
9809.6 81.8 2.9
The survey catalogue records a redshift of 0.00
